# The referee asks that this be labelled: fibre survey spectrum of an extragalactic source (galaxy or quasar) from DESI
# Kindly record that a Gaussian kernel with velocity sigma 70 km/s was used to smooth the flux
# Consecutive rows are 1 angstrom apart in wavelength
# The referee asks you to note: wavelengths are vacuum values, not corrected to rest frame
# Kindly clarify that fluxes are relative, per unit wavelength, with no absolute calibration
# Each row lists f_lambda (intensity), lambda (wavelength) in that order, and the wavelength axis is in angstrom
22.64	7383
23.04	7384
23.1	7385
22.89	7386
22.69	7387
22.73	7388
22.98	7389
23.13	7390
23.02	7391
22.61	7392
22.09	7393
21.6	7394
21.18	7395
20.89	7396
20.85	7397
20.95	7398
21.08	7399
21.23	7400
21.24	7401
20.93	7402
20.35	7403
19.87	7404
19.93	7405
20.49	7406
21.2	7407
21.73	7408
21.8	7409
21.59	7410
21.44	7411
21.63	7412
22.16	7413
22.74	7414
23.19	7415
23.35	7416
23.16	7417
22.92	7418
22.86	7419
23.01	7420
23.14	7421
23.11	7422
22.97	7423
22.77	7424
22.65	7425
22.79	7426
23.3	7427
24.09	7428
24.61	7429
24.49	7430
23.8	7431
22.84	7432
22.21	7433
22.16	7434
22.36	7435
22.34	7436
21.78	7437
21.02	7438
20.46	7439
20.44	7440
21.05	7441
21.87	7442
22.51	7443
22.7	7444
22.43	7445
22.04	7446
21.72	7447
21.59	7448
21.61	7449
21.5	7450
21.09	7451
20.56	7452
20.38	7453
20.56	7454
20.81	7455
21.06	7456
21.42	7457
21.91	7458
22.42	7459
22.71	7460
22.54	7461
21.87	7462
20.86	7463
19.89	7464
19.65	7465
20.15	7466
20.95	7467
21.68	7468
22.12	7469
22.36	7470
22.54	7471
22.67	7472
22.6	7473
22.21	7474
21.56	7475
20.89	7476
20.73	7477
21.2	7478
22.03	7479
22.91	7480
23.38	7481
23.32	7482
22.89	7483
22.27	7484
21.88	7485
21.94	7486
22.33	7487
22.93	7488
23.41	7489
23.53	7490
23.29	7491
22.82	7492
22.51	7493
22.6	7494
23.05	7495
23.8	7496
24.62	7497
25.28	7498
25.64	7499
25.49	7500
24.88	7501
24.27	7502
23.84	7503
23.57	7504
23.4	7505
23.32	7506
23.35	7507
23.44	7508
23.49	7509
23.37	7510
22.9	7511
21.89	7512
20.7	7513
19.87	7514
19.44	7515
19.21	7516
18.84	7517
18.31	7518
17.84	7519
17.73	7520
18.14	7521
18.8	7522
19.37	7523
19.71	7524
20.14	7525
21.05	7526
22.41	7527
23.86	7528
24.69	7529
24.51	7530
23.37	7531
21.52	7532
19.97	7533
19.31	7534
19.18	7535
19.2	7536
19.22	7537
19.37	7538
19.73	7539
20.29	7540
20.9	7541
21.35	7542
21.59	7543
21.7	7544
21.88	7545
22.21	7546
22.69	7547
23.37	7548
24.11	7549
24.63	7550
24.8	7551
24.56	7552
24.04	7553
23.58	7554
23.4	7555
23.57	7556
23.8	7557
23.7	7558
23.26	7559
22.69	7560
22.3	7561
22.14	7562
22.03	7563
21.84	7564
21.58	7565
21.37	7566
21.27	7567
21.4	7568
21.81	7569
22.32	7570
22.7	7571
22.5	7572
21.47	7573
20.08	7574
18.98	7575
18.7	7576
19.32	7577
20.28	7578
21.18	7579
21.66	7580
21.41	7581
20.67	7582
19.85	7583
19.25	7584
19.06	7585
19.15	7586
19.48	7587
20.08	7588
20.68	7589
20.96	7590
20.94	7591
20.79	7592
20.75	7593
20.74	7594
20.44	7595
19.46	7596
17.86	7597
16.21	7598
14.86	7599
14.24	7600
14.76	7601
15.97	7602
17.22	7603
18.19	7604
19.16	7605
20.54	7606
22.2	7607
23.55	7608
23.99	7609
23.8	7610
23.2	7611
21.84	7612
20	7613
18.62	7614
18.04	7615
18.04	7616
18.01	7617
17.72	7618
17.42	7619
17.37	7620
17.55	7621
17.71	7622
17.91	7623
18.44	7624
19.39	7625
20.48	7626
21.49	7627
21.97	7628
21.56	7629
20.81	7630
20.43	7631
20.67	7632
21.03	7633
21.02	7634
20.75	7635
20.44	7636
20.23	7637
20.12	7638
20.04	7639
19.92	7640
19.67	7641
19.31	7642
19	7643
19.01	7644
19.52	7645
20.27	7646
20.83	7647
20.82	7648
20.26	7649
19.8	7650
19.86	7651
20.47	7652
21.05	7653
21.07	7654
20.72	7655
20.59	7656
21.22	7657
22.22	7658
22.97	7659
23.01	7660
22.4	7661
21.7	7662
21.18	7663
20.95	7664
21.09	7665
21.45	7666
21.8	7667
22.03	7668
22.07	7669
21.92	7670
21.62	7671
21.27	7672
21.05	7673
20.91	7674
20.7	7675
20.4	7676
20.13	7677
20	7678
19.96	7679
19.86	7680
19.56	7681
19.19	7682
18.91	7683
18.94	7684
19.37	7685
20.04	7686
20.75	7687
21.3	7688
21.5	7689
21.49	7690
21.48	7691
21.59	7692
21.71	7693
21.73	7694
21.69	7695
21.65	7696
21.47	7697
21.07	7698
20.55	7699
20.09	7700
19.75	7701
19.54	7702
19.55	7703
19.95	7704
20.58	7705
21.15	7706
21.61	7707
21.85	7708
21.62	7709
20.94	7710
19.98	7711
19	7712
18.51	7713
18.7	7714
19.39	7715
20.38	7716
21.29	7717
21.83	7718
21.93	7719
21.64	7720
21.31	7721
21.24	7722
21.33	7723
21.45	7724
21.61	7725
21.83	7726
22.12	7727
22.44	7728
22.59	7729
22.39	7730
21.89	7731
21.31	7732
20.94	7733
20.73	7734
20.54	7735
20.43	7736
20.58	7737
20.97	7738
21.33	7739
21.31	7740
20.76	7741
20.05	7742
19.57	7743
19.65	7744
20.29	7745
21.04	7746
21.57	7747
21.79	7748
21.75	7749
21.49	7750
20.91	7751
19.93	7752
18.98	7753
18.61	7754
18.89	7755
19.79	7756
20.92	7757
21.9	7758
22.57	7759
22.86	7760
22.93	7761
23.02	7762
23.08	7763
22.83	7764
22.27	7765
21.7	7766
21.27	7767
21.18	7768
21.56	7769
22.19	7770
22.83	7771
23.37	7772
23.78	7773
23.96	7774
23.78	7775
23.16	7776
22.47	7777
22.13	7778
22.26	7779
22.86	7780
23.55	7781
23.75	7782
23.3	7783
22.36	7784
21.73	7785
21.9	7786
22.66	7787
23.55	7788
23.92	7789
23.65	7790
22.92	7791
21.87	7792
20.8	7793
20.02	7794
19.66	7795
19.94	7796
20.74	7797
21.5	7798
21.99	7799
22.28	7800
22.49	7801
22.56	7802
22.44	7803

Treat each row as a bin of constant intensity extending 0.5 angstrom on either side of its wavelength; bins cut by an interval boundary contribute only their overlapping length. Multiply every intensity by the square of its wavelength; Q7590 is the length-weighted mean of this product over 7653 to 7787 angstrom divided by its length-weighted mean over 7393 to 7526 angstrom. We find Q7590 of 1.0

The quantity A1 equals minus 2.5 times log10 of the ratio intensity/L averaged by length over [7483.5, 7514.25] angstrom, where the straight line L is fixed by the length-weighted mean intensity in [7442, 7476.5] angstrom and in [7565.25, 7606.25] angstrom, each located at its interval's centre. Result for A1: -0.111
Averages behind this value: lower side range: 21.6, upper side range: 19.7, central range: 23.2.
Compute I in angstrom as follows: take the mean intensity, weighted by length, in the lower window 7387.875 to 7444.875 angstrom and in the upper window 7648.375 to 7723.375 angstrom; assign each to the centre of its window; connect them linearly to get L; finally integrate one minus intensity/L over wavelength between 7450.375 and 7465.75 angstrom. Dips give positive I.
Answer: 0.5 angstrom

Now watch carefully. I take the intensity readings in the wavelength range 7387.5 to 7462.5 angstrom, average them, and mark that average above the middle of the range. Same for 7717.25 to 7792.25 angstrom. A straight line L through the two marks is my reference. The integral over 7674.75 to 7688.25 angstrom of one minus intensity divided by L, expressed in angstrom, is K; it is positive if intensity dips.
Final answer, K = 1.2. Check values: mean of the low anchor 22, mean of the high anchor 21.8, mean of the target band 19.9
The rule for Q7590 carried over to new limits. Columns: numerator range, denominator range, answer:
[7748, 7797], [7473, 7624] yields 1.10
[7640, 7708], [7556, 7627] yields 1.05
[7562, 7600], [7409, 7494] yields 0.95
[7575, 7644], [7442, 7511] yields 0.91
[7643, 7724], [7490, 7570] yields 0.98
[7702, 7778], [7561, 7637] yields 1.10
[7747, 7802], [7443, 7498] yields 1.08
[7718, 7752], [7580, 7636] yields 1.12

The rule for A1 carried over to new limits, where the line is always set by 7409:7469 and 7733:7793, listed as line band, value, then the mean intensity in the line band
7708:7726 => 0.054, 20.8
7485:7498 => -0.053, 23.1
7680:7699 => 0.058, 20.7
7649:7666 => 0.032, 21.2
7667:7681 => 0.049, 20.9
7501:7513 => -0.063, 23.3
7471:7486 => -0.008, 22.2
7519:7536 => 0.064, 20.7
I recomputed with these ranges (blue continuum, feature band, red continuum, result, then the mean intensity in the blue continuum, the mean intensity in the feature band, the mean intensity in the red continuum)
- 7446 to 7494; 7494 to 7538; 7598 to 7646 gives -1.2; 21.9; 21.7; 19.5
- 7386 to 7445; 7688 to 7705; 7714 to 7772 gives 0.4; 22.1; 20.9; 21.3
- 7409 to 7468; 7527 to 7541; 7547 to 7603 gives 0.1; 22.1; 21.1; 20.9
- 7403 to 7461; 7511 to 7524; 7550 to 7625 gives 1.1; 22.1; 19.3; 20.4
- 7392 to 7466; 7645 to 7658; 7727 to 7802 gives 0.7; 21.9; 20.6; 21.7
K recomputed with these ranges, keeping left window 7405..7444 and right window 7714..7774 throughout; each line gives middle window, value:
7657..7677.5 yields 0.07 angstrom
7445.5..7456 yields 0.53 angstrom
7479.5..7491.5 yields -0.35 angstrom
